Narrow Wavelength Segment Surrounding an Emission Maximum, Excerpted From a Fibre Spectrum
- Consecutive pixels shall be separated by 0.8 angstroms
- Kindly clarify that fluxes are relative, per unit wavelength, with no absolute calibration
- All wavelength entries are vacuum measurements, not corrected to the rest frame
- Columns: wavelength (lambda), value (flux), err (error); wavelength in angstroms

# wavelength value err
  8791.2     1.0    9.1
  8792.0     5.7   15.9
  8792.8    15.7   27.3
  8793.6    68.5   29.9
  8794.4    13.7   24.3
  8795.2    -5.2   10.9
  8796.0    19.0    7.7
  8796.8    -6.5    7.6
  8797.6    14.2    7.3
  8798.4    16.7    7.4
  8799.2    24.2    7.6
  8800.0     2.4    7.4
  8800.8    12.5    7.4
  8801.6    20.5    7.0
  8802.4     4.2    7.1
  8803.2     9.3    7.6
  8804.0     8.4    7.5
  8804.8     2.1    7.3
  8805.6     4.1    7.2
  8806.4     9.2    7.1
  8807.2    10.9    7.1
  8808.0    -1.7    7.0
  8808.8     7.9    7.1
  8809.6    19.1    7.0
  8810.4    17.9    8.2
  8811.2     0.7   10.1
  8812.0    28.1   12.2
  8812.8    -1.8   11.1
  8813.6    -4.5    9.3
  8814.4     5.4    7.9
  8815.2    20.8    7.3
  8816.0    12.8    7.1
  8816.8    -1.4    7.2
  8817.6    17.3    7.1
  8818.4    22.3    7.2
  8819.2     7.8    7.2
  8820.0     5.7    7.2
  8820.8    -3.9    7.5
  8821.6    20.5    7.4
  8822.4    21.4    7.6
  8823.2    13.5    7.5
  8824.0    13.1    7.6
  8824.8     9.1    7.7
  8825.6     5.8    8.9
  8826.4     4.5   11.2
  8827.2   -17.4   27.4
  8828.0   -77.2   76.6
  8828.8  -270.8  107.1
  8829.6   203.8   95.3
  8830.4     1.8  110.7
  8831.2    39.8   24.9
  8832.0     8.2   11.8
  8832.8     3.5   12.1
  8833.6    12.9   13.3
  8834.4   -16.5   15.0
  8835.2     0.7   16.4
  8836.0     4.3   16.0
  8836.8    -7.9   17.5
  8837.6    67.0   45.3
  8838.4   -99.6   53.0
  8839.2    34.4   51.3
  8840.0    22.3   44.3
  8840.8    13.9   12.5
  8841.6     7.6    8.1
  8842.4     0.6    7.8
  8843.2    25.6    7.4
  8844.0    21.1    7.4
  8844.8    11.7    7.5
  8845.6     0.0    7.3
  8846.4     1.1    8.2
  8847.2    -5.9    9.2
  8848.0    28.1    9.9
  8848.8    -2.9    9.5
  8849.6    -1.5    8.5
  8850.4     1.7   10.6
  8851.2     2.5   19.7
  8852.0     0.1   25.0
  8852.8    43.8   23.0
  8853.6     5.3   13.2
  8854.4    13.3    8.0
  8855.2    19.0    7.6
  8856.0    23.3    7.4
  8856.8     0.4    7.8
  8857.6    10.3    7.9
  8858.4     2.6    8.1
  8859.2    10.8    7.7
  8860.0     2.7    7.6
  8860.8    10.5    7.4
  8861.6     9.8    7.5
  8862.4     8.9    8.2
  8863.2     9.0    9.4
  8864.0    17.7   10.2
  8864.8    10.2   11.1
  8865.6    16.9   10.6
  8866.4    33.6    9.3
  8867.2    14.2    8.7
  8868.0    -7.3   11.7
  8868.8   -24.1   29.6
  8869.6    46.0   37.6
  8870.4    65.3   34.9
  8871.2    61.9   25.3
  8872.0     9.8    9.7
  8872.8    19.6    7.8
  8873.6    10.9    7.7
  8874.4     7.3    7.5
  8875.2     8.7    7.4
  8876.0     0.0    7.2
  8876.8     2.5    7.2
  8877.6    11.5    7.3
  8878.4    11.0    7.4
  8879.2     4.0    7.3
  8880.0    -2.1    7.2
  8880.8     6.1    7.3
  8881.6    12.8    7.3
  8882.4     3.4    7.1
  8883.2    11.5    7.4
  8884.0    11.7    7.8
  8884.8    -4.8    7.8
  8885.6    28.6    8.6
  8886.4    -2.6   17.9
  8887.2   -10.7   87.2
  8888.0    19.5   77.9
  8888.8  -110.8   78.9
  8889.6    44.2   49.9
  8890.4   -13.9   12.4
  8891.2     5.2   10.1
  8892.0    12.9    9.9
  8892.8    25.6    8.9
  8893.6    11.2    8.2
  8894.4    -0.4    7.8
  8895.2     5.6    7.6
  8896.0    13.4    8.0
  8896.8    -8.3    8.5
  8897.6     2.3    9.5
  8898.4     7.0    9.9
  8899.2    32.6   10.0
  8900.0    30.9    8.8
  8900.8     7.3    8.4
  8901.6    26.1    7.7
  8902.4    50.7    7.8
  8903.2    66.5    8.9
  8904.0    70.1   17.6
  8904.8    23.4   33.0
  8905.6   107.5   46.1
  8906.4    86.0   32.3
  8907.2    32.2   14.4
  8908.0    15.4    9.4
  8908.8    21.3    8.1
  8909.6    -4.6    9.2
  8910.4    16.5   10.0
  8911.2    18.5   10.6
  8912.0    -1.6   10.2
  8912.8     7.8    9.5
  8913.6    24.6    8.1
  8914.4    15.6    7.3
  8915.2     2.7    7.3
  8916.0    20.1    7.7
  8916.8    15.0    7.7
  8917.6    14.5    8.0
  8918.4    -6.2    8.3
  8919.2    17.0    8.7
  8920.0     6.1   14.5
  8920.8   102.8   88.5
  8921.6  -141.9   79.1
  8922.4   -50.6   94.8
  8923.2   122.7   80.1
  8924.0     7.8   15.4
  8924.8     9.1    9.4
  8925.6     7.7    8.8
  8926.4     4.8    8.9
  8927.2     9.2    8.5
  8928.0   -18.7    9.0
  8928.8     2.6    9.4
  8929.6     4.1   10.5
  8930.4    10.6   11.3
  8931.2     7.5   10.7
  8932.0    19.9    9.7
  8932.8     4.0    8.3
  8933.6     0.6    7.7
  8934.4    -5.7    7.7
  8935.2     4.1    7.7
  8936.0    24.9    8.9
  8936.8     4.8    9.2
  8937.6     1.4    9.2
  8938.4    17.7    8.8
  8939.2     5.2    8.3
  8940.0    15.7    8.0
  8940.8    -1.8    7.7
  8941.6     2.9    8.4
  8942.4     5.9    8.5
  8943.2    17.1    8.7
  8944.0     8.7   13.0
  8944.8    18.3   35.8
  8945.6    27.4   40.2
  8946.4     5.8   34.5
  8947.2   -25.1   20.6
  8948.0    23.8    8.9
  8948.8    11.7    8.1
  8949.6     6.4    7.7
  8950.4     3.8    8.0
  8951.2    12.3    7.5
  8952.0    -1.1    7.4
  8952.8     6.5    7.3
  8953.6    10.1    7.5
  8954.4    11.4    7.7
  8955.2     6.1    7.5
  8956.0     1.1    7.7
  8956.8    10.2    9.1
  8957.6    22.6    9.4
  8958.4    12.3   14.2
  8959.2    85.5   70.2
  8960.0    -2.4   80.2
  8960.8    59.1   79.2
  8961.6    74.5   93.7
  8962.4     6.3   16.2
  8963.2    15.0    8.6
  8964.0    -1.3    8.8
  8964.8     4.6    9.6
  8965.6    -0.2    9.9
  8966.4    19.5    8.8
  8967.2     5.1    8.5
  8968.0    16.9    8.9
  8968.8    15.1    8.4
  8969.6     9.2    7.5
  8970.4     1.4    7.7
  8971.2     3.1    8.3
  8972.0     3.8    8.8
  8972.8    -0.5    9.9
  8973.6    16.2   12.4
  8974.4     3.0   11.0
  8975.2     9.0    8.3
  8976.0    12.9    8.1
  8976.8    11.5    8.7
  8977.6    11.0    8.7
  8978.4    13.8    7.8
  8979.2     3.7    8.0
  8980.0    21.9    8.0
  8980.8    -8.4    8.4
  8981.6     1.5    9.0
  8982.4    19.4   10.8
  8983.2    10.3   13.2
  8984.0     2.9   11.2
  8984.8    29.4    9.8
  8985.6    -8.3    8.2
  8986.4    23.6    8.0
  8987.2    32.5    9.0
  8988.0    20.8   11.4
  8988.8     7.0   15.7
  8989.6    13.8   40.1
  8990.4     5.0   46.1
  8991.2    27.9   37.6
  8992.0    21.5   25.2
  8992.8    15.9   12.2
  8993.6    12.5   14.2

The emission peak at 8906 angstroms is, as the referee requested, H-beta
